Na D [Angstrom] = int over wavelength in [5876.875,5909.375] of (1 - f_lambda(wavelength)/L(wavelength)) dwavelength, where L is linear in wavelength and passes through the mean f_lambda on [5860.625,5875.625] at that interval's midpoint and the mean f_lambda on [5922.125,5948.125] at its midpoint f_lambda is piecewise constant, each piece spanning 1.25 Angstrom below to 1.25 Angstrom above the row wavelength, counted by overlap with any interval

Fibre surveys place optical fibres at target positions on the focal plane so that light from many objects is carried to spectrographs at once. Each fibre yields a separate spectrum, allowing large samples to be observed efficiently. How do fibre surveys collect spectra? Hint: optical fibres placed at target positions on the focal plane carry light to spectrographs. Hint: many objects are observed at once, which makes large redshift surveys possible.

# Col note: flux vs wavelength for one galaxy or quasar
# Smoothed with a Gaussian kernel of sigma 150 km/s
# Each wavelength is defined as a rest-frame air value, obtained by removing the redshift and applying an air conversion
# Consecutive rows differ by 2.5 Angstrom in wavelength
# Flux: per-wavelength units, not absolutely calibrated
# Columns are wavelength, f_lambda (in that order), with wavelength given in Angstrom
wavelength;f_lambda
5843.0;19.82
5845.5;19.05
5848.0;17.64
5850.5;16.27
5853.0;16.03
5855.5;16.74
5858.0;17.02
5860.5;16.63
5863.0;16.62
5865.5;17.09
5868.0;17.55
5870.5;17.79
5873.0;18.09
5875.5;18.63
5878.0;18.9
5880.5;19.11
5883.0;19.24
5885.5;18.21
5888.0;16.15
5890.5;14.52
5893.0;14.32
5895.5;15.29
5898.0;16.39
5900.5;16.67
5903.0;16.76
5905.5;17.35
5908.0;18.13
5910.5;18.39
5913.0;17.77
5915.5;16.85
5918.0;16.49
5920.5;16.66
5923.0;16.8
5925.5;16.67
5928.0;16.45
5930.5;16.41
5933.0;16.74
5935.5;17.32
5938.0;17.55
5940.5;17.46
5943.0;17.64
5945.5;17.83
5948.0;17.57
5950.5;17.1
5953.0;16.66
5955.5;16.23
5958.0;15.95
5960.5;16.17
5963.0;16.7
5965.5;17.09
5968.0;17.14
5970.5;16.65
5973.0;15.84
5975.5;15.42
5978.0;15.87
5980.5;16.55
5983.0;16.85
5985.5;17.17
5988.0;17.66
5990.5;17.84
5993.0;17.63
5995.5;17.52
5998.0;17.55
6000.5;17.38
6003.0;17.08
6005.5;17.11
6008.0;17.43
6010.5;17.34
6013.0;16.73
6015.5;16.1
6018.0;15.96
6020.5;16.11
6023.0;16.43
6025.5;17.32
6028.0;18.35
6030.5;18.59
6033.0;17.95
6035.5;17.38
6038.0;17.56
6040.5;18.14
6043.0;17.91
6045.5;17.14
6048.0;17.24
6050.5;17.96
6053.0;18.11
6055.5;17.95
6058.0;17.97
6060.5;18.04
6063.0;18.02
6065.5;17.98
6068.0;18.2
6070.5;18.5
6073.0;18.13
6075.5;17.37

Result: 0.6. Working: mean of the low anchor 17.5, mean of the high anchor 17.1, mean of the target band 17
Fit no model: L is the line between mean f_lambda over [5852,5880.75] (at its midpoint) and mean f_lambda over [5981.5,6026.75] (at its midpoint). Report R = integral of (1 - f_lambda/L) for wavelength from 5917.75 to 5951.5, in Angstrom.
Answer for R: 0.4 Angstrom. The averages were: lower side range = 17.5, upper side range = 17.1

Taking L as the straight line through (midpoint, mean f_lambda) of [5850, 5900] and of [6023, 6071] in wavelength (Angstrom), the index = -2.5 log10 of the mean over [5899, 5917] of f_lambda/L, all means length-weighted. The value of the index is -0.01 mag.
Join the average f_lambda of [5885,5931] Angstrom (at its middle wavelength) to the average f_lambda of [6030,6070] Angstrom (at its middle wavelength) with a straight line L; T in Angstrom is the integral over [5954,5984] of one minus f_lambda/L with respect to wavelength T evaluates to 1.39 Angstrom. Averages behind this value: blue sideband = 16.6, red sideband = 17.9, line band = 16.4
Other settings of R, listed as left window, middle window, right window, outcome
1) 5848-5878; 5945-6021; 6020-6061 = 3.0 Angstrom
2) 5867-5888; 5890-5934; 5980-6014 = 3.4 Angstrom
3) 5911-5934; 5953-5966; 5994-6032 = 0.4 Angstrom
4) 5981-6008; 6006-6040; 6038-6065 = 0.8 Angstrom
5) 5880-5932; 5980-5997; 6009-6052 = -0.2 Angstrom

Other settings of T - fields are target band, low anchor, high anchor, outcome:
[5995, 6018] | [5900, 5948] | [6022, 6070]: 0.72 Angstrom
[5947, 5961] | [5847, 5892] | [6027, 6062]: 0.77 Angstrom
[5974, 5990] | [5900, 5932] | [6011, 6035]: 0.40 Angstrom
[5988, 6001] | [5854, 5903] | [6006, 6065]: -0.17 Angstrom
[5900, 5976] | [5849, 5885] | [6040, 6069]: 3.21 Angstrom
